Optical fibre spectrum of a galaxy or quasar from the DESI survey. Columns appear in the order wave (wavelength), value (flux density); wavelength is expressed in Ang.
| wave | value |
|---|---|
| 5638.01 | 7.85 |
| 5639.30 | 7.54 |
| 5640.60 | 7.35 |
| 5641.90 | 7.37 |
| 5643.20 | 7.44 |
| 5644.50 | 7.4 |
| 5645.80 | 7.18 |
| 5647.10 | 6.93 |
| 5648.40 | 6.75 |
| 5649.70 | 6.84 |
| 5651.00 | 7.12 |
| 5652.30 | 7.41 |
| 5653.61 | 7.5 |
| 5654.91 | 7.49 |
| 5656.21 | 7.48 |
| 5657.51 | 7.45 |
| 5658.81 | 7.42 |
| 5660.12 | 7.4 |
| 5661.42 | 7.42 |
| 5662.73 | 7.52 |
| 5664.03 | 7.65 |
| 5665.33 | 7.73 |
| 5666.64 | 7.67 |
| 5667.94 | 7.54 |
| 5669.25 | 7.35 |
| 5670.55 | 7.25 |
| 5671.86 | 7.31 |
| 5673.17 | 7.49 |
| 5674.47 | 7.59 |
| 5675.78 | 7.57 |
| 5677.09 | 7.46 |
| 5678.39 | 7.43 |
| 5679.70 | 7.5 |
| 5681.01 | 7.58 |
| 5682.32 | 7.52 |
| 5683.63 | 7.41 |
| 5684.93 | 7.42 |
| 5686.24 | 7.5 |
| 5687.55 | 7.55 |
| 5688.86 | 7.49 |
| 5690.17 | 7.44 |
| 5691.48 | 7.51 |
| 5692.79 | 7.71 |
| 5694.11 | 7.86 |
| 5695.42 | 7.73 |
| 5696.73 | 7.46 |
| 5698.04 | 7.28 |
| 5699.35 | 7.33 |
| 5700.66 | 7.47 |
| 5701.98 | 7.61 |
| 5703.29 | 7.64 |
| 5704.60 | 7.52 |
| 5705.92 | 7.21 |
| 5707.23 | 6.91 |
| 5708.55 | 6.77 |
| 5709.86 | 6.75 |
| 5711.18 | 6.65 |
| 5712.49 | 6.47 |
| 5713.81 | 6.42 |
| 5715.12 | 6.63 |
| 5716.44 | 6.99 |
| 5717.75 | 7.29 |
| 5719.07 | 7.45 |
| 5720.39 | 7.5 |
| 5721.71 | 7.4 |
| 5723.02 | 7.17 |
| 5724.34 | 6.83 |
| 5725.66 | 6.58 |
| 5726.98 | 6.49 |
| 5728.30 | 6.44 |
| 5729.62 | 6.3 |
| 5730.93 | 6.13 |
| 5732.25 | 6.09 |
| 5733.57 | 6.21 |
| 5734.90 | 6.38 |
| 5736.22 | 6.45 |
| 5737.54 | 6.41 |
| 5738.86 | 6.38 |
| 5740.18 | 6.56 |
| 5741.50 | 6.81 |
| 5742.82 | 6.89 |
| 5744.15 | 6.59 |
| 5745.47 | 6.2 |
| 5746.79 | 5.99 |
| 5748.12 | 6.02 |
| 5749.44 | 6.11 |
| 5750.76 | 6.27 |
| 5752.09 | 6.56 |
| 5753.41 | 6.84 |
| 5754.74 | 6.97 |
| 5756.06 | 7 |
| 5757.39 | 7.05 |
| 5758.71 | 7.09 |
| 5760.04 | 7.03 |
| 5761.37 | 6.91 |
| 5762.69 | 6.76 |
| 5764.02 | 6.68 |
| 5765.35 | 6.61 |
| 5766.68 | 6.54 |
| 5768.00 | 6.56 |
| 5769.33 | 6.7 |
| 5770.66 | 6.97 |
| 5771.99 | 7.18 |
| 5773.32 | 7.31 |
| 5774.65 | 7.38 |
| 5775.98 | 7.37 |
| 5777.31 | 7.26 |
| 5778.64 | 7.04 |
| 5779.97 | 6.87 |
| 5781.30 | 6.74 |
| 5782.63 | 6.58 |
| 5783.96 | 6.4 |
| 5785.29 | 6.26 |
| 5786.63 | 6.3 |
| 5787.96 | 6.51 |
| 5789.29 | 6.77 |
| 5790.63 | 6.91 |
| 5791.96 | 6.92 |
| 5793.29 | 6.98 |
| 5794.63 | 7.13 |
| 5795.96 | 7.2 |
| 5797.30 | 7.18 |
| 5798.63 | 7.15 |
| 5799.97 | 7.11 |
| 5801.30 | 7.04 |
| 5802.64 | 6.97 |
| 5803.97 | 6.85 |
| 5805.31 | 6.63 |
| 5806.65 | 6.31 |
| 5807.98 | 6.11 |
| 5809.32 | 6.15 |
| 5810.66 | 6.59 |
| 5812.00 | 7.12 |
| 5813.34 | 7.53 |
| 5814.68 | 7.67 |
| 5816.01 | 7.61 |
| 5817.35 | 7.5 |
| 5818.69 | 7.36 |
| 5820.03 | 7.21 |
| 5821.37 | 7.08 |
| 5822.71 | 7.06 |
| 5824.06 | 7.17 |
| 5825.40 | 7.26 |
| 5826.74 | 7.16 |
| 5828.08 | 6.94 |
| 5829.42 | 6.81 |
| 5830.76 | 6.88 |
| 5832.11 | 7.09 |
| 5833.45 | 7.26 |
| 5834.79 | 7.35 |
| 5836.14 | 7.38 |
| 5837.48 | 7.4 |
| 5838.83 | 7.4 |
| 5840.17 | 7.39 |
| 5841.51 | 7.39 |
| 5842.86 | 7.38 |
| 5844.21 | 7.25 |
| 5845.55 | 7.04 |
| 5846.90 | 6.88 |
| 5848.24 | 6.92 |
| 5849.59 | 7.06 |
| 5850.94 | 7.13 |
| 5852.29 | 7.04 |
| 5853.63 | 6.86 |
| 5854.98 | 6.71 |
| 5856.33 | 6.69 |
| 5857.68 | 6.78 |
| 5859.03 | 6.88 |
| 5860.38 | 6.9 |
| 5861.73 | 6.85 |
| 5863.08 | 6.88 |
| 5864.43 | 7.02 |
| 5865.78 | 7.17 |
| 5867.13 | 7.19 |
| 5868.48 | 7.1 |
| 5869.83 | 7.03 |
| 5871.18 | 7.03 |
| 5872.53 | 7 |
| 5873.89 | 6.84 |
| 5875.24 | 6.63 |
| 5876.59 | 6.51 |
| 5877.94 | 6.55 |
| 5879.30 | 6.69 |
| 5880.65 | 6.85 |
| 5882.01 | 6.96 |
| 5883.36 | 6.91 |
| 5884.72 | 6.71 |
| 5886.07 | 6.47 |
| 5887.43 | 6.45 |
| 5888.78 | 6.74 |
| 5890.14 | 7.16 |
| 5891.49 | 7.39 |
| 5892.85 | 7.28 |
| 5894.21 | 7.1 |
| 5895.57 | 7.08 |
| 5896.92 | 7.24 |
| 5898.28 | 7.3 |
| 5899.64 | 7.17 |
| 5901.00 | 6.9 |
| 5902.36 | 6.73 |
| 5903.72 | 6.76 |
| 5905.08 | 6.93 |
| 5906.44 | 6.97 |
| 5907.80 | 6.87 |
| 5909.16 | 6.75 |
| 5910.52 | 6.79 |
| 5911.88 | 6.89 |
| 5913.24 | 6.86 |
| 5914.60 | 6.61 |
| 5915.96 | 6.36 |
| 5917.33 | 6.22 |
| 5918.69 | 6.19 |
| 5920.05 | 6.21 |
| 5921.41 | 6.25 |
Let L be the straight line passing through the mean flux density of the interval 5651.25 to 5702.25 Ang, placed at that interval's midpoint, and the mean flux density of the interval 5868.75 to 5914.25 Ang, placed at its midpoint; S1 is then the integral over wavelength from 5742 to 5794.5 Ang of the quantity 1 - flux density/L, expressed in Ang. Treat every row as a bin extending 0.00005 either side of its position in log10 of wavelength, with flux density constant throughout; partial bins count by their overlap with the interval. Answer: 3.5 Ang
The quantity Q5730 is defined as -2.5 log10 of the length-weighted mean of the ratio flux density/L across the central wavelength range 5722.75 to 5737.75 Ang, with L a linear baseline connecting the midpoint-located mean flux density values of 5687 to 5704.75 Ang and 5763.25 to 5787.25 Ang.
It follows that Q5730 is 0.13 mag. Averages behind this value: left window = 7.54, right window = 6.82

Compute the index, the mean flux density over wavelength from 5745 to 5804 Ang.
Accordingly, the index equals 6.81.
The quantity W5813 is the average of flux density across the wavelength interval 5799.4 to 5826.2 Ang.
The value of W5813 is 7.02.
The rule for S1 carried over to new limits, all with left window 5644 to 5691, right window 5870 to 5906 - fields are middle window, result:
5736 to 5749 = 1.5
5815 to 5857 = -0.8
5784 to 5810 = 1.3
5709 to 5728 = 1.0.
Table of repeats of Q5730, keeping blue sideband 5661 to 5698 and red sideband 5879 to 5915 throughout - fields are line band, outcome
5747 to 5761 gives 0.10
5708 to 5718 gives 0.11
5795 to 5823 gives 0.02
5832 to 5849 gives -0.03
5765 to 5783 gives 0.05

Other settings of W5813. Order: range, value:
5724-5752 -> 6.38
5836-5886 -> 6.97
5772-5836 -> 6.99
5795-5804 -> 7.09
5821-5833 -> 7.05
